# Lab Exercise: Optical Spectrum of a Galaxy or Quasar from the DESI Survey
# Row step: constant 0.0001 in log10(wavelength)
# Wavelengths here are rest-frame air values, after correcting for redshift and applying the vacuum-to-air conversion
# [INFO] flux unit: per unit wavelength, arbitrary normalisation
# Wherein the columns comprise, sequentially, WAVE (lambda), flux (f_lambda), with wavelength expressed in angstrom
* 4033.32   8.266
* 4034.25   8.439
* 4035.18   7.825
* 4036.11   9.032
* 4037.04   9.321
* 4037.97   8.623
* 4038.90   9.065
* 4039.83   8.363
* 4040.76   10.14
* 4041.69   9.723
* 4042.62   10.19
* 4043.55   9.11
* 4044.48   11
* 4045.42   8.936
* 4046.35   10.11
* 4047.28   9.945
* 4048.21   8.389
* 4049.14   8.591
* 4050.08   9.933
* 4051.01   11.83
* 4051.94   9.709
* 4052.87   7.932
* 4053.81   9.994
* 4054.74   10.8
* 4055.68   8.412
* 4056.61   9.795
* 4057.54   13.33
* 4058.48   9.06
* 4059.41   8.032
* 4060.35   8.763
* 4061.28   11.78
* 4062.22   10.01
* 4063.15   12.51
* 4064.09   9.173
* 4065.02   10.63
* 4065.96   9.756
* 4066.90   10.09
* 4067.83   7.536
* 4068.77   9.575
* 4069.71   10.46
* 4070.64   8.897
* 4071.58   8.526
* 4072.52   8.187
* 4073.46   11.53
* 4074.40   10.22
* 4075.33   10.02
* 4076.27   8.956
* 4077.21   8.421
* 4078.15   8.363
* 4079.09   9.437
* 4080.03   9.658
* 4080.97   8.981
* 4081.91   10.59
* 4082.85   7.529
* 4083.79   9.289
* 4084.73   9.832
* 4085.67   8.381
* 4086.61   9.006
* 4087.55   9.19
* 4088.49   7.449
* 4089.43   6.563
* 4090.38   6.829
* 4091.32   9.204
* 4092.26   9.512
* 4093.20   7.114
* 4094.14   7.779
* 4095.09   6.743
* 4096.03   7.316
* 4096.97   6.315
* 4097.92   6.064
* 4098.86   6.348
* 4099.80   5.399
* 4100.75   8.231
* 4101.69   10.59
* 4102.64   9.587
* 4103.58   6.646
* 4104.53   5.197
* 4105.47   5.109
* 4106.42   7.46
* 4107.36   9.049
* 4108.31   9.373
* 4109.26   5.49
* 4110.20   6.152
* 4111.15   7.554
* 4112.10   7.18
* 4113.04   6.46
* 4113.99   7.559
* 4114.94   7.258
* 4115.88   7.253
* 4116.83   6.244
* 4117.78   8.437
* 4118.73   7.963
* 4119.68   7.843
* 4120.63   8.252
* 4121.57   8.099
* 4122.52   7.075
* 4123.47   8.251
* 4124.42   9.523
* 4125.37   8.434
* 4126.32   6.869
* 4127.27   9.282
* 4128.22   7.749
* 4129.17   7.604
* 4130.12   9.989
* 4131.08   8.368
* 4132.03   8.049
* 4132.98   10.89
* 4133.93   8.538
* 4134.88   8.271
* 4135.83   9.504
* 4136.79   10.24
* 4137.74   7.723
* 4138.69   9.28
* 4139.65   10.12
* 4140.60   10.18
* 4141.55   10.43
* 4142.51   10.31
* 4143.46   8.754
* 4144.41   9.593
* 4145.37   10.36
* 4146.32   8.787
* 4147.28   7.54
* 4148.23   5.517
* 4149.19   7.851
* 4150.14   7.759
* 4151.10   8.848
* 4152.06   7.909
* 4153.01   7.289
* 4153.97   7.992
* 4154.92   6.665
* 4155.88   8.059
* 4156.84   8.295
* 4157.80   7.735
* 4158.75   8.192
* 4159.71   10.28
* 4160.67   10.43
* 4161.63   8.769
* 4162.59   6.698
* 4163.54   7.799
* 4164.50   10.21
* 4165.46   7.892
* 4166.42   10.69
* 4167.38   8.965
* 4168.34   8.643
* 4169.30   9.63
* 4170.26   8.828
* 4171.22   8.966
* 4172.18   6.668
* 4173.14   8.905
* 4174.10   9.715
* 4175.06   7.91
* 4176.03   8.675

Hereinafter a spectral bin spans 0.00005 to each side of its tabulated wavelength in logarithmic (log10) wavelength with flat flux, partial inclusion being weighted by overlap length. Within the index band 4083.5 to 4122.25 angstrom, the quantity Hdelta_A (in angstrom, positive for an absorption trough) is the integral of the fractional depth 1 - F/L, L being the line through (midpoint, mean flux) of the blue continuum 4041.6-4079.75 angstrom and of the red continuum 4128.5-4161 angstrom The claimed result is 6.9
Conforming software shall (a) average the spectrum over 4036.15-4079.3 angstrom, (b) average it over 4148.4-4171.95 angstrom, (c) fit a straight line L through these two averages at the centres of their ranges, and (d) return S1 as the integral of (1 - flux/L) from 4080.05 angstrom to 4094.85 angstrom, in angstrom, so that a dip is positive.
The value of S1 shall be 1.3 angstrom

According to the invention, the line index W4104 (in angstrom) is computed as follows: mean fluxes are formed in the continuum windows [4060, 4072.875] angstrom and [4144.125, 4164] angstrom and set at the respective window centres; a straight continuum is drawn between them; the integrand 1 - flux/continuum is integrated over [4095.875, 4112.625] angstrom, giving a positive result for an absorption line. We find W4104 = 3.5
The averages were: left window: 9.73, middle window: 7.17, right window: 8.19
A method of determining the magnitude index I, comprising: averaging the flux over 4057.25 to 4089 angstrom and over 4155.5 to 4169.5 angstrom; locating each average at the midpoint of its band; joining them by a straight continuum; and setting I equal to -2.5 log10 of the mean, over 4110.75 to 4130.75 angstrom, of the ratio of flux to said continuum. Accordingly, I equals 0.162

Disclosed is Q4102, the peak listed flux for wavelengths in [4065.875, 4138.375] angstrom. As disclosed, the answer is 11.53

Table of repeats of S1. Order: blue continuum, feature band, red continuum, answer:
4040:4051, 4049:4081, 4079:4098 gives -2.36 angstrom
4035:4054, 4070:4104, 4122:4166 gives 2.49 angstrom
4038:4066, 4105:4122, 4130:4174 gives 3.31 angstrom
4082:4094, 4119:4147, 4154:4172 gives -1.12 angstrom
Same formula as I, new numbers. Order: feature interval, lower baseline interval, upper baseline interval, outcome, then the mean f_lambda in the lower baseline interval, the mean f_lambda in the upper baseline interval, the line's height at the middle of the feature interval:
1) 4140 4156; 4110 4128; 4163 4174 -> -0.016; 7.69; 8.86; 8.38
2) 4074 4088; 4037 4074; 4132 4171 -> 0.031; 9.7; 8.78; 9.45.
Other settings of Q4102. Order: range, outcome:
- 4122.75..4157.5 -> 10.89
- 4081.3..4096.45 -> 10.59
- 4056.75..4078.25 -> 13.33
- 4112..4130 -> 9.523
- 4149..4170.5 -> 10.69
